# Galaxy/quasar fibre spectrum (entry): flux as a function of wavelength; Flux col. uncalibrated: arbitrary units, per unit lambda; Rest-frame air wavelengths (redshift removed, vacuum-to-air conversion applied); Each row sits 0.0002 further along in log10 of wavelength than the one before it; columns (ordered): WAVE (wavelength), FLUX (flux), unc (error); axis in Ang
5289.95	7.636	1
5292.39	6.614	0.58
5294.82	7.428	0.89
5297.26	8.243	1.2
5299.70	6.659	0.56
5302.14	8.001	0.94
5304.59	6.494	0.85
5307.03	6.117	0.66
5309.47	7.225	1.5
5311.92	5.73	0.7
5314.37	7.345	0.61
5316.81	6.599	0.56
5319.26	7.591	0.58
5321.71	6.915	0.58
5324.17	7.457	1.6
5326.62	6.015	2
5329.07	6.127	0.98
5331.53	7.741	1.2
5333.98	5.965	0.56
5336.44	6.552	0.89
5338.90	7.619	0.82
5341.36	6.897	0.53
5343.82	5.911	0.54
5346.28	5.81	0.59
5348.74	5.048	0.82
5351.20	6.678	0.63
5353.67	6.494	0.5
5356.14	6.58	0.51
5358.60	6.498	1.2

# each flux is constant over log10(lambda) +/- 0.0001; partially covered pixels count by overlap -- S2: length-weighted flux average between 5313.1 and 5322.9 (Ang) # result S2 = 7.11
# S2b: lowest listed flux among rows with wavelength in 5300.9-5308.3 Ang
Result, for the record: 6.117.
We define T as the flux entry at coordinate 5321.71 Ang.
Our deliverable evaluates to 6.915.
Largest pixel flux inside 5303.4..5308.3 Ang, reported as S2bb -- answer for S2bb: 6.494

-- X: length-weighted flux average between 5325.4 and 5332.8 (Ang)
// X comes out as 6.63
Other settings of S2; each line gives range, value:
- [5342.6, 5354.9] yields 5.99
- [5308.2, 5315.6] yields 6.77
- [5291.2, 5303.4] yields 7.39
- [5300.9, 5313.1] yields 6.71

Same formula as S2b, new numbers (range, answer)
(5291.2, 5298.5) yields 6.614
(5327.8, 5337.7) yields 5.965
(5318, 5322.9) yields 6.915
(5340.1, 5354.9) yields 5.048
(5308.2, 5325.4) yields 5.73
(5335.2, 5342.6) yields 6.552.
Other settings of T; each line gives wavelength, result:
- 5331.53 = 7.741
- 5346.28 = 5.81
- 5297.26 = 8.243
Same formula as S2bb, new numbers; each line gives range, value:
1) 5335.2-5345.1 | 7.619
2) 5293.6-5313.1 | 8.243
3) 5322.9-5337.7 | 7.741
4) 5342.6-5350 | 5.911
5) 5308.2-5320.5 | 7.591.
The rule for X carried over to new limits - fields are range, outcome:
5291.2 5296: 7.03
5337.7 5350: 6.26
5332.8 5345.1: 6.59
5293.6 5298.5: 7.84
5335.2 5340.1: 7.07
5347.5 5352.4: 5.87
